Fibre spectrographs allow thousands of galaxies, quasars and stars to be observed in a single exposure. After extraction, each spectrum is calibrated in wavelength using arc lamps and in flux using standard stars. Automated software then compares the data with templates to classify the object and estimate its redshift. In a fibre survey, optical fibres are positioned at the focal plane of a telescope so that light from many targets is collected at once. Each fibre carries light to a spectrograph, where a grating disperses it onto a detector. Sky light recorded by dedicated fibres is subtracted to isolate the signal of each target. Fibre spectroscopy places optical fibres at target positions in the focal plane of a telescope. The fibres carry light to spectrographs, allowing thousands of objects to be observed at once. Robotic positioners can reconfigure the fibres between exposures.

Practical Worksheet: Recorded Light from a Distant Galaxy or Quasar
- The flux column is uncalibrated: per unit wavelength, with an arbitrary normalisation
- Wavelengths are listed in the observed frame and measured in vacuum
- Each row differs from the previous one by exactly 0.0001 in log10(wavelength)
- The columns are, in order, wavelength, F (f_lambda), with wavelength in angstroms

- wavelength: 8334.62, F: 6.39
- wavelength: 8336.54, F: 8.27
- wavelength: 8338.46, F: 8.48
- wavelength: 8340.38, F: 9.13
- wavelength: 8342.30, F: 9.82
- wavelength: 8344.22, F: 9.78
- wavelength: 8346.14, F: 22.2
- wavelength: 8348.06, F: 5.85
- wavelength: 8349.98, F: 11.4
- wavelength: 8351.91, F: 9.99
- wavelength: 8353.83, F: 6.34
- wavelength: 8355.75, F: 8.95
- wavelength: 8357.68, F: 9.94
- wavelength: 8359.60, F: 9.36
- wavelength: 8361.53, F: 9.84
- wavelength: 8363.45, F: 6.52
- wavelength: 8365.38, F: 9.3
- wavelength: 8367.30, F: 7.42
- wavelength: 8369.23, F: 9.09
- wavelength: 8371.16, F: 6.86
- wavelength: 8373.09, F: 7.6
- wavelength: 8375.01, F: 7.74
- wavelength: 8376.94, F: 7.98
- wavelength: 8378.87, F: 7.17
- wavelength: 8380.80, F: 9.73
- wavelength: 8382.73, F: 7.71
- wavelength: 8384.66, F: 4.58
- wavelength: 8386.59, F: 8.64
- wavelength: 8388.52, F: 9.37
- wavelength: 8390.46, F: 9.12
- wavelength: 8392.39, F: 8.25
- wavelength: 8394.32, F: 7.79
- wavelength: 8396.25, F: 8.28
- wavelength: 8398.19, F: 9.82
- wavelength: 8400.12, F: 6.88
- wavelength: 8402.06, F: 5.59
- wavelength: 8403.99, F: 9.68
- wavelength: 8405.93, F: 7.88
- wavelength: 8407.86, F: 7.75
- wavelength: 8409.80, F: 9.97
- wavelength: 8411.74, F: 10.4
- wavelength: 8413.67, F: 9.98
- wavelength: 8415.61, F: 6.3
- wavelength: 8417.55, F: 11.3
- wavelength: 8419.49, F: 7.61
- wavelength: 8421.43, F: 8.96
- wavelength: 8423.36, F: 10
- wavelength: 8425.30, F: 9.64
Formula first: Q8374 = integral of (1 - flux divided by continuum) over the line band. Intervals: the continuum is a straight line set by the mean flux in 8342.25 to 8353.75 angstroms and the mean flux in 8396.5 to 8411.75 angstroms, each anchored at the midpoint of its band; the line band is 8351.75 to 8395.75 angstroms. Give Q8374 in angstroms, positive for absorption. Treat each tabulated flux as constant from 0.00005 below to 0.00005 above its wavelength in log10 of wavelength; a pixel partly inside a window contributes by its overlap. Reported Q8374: 7.5 angstroms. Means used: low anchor 11.2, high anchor 8.36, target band 8.2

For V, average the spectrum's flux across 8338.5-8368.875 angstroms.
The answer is 9.67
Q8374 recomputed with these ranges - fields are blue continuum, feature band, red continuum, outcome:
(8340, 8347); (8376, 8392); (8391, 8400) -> 2.3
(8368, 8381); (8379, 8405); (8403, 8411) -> 1.0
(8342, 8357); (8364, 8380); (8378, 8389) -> 1.6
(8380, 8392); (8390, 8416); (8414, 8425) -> 0.4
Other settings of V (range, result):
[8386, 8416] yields 8.52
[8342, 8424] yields 8.79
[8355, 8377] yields 8.39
